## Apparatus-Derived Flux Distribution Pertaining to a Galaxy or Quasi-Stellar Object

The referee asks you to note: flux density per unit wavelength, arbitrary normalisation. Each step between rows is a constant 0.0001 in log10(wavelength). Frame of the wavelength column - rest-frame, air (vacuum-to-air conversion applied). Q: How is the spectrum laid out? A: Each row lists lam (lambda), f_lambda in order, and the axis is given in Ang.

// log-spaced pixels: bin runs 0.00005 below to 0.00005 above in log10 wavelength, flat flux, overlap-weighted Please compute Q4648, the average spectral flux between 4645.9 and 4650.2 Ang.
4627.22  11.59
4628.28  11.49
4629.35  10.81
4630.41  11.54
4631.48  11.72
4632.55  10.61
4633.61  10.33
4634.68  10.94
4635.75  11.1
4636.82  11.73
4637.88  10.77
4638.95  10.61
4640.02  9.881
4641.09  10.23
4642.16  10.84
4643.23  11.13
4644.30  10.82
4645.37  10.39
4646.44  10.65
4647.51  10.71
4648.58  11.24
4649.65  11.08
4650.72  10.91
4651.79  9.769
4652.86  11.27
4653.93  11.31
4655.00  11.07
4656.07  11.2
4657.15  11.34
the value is 10.9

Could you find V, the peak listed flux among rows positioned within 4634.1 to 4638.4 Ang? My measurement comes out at 11.73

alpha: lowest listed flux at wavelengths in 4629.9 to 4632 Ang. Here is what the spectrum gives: 11.54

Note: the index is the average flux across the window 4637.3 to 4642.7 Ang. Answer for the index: 10.5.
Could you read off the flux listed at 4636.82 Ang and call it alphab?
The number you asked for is 11.73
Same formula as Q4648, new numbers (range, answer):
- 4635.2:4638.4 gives 11.2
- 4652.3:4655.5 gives 11.2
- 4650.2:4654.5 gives 10.8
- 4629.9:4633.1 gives 11.3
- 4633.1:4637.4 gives 11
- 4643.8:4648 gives 10.6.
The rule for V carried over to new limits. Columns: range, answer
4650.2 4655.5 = 11.31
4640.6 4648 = 11.13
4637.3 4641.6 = 10.77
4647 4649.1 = 11.24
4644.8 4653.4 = 11.27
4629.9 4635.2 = 11.72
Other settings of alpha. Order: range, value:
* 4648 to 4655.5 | 9.769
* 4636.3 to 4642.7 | 9.881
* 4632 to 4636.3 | 10.33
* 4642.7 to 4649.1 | 10.39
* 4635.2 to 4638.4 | 10.77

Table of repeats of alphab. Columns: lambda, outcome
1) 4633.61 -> 10.33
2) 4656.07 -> 11.2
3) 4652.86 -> 11.27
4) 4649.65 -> 11.08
